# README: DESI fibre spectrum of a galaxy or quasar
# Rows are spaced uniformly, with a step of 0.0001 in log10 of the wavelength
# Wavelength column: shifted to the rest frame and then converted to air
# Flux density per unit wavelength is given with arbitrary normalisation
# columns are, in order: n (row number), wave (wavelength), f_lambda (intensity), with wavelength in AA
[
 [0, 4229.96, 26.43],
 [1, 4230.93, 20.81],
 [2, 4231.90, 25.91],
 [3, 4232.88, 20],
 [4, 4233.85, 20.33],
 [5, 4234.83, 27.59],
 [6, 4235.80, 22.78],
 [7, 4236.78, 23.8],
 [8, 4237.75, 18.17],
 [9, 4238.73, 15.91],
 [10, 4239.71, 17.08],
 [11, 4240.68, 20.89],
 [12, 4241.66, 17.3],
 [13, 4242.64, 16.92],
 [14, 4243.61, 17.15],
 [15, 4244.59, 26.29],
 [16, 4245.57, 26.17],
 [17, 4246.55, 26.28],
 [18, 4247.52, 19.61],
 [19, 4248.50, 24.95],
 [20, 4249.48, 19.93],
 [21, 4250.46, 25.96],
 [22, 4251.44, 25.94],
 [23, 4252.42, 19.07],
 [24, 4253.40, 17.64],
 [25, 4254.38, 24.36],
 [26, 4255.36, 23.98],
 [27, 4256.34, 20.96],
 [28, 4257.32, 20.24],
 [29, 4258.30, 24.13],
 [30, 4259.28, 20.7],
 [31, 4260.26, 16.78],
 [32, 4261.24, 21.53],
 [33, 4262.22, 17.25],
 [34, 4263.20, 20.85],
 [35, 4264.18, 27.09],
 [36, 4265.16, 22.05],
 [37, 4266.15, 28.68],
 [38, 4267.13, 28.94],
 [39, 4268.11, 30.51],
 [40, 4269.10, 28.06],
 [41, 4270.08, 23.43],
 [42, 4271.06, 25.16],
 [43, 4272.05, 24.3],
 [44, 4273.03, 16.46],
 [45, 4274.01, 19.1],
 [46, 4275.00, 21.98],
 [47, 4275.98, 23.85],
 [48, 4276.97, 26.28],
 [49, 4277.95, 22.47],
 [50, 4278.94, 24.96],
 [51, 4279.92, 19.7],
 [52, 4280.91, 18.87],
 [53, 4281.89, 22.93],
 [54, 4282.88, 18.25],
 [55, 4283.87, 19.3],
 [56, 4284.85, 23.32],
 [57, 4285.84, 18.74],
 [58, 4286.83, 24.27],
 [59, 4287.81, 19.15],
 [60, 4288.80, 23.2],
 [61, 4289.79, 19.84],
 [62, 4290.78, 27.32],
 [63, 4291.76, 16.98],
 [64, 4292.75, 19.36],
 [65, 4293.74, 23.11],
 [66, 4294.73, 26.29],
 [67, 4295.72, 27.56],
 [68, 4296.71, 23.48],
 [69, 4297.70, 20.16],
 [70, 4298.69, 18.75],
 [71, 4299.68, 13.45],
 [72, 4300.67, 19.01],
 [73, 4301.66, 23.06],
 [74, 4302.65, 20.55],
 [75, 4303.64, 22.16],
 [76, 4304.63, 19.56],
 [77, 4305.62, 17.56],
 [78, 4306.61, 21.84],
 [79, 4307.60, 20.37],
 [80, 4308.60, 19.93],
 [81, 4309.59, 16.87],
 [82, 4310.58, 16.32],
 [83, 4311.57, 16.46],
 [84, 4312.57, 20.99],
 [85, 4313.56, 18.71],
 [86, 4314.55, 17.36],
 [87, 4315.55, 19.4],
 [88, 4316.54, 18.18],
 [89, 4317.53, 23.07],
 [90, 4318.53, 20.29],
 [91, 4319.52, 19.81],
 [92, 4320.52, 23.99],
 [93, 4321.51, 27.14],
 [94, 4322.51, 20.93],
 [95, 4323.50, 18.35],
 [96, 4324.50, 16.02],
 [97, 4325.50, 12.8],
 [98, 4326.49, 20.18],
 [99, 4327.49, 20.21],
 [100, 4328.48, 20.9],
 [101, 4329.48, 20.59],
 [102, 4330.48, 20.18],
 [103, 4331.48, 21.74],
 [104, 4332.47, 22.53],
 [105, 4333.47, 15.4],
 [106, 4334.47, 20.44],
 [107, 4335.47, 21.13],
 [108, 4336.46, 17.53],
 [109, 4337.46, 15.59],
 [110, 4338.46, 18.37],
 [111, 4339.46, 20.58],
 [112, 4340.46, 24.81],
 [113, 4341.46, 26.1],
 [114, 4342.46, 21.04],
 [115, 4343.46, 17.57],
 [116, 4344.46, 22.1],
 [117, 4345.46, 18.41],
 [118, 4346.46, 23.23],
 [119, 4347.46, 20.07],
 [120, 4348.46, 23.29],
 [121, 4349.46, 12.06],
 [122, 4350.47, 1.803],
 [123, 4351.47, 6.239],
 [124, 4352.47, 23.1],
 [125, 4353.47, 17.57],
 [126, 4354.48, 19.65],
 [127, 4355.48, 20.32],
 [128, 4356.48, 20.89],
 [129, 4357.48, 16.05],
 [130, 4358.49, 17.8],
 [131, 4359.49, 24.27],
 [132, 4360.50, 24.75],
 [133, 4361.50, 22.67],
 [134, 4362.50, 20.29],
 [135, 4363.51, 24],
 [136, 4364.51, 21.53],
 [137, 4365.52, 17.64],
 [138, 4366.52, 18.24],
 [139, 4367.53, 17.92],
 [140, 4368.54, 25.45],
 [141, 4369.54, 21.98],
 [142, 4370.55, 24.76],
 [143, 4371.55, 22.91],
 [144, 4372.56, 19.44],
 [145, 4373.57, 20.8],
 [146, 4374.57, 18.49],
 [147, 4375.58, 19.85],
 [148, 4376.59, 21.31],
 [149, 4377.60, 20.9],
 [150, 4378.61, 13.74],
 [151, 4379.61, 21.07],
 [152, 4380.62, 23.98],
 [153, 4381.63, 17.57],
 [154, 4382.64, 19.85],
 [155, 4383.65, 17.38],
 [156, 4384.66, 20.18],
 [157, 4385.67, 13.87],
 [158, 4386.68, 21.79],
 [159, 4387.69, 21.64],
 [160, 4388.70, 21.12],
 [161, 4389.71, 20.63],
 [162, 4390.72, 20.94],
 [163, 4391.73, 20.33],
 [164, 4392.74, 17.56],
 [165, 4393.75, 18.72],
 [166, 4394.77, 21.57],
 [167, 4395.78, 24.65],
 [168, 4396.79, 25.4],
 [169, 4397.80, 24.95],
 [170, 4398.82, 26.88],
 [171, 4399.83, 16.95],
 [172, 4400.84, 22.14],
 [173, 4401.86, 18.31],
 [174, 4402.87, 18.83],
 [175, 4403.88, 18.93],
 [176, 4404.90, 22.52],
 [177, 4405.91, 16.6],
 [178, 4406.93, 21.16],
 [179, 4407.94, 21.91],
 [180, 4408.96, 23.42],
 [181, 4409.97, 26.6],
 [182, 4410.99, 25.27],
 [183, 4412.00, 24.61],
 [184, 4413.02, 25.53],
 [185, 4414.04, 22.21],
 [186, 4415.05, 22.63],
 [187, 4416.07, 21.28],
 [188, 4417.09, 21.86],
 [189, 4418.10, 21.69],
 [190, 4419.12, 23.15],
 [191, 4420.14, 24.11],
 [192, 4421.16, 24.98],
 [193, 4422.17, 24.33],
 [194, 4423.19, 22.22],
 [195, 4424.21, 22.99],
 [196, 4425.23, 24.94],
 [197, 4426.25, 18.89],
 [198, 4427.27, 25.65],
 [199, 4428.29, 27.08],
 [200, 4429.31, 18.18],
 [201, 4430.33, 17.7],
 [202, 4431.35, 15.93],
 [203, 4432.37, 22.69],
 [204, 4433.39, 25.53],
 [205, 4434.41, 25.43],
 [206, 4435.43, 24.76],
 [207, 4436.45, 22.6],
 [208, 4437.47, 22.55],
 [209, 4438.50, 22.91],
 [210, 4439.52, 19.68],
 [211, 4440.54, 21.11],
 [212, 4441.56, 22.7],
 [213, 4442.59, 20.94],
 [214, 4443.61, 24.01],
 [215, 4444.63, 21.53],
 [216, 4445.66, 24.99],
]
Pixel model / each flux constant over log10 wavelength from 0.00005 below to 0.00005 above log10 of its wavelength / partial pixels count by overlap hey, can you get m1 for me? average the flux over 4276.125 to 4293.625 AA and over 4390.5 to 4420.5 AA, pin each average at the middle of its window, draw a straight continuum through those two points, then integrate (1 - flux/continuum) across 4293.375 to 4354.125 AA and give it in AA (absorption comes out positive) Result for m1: 5.9 AA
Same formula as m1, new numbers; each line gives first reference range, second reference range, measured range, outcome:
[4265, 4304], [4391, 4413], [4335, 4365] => 3.6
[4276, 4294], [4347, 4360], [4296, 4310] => 0.4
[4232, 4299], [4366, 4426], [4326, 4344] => 1.2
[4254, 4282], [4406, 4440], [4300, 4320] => 3.0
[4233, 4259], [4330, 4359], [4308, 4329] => 0.1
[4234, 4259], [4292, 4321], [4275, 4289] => -0.6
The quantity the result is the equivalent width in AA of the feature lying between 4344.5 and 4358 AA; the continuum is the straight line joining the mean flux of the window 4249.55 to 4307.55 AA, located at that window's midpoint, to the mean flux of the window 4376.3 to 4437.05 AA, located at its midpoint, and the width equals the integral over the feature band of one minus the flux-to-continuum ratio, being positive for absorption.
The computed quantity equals 2.8 AA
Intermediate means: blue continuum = 22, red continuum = 21.7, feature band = 17.3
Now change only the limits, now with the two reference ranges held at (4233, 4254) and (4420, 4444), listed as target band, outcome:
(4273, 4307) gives 0.6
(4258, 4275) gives -1.3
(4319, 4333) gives 1.0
